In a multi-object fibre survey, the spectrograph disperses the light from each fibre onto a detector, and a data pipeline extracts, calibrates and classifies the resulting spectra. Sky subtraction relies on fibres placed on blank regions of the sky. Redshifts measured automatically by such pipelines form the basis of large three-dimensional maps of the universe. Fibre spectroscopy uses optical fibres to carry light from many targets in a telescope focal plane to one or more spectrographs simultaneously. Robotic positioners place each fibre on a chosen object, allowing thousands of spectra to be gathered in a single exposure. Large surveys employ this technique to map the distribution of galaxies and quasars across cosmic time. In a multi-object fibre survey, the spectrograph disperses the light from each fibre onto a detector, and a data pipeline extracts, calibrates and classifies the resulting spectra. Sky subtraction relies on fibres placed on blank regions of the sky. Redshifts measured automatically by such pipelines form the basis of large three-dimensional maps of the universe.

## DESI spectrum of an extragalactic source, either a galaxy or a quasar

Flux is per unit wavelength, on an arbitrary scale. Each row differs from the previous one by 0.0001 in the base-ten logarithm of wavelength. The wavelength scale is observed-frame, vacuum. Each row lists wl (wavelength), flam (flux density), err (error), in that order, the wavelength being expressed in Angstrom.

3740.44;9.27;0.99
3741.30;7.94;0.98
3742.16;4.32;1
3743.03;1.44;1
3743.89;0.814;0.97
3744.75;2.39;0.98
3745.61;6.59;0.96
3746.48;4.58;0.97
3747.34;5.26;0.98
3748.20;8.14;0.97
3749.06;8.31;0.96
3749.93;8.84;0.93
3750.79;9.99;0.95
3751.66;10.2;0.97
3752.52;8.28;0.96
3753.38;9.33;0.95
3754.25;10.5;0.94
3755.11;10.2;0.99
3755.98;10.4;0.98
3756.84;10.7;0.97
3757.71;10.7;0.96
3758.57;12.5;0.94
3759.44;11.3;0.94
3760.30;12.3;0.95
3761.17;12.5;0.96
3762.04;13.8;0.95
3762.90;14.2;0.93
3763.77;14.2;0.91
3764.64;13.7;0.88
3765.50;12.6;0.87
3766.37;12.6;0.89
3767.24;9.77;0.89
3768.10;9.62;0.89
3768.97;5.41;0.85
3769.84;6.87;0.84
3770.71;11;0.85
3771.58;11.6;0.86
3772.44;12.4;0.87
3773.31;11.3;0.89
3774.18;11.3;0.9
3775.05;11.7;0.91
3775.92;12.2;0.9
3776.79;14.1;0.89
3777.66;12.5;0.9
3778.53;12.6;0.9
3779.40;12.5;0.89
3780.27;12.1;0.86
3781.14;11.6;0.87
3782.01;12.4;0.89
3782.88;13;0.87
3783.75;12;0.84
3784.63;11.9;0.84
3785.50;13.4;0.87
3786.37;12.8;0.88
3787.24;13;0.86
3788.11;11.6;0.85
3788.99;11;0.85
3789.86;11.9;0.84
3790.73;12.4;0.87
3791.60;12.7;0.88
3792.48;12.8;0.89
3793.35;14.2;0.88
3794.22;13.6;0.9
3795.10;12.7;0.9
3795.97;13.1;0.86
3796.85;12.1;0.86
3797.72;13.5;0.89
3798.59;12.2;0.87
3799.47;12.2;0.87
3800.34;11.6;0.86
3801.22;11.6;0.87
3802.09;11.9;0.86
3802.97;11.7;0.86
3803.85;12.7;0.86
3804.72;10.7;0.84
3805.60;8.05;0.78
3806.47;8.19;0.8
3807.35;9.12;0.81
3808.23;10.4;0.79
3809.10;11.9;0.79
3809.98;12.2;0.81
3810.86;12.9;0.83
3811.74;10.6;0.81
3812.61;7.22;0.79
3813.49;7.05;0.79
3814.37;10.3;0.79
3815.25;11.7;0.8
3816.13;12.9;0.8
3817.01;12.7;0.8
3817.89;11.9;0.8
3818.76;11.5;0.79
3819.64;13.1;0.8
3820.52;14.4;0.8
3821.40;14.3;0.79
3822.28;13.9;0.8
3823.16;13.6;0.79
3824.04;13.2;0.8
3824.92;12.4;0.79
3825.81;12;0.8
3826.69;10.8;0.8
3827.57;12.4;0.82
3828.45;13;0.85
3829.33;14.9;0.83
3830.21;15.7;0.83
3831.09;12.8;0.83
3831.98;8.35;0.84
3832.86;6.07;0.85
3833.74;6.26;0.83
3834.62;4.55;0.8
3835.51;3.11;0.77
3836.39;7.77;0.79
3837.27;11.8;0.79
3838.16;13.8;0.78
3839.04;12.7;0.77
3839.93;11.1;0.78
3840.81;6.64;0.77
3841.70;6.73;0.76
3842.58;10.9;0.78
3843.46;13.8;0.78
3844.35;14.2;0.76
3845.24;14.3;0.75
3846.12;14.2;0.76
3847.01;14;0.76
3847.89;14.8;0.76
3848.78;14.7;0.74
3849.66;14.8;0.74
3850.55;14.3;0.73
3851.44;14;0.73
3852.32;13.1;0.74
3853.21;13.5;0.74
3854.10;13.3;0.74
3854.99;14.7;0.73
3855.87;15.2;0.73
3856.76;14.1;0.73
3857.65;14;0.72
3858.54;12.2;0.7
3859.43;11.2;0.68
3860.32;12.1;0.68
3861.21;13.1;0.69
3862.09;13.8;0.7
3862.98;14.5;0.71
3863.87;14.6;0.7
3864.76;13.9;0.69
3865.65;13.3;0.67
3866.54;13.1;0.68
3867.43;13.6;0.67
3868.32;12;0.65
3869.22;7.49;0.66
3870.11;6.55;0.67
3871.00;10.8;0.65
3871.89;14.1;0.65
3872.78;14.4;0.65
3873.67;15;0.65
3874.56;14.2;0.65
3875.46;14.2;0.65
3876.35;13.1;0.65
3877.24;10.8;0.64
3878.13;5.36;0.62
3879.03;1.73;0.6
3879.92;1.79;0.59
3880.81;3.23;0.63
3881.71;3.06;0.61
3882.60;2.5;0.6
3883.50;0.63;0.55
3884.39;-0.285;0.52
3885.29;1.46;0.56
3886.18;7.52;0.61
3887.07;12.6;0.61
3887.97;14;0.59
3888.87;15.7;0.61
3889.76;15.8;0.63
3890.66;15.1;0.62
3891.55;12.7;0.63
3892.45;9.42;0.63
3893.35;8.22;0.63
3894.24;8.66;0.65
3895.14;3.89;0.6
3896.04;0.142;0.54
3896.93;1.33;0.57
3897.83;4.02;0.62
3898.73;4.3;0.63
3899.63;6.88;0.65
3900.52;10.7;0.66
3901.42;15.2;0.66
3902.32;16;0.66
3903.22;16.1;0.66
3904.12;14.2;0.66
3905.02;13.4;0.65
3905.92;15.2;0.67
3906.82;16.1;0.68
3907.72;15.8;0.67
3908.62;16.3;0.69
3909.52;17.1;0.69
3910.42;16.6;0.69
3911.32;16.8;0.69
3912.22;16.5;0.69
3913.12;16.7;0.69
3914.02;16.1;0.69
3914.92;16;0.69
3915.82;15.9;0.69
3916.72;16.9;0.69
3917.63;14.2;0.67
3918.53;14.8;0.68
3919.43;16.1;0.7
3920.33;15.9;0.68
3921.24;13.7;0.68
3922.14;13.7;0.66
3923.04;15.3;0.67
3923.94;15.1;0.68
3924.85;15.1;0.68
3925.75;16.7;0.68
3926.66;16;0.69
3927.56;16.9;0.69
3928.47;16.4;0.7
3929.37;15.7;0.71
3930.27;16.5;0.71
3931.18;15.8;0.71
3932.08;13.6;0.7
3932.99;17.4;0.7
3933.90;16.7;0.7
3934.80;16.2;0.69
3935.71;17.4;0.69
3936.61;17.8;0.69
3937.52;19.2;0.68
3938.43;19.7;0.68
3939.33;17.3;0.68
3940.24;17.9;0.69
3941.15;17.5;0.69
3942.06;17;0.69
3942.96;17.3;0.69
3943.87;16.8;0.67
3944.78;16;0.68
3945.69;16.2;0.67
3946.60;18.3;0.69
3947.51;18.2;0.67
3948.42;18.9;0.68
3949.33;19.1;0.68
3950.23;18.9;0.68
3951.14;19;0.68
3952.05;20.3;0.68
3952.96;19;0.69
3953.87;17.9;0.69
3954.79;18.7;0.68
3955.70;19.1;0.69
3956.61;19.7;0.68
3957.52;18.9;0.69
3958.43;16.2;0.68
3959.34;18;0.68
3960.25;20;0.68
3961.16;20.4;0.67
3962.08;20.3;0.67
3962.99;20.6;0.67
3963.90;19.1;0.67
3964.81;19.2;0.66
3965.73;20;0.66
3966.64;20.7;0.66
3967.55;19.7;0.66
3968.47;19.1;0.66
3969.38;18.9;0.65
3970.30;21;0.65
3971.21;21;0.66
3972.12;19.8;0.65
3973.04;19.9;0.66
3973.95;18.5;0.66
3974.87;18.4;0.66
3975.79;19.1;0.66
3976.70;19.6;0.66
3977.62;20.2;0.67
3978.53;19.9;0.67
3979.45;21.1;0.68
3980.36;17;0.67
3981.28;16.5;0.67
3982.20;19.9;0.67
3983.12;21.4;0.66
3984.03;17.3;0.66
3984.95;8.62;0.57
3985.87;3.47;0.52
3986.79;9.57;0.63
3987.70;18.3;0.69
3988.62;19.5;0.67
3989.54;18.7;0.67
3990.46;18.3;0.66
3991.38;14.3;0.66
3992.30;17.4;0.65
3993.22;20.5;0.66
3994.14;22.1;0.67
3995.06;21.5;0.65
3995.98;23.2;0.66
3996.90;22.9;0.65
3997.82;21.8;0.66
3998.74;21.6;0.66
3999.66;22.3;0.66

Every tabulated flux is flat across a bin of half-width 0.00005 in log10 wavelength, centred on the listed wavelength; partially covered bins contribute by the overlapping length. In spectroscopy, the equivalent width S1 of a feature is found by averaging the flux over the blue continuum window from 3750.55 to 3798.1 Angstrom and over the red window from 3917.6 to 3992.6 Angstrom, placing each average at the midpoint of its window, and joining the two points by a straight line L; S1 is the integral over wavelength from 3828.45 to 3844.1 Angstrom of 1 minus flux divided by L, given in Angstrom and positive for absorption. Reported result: 4.33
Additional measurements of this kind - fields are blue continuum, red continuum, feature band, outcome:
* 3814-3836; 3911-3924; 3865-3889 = 8.4 Angstrom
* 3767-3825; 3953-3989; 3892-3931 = 6.7 Angstrom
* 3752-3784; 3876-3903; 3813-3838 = -3.9 Angstrom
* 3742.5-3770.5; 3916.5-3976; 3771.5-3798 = -4.7 Angstrom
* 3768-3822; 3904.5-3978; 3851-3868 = 0.9 Angstrom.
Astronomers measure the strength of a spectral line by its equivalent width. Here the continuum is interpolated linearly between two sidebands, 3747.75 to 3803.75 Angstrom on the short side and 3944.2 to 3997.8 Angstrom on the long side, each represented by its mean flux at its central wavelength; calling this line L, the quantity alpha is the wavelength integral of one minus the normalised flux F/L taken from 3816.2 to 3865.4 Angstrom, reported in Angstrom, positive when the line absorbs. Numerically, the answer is 5.74 Angstrom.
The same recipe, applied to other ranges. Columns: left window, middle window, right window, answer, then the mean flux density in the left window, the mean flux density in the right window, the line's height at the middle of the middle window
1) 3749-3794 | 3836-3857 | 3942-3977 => 2.5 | 11.6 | 19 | 14.5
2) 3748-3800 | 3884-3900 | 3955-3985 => 8.2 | 11.7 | 19.2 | 16.2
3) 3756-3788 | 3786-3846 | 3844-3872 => 5.1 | 11.9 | 13.2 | 12.6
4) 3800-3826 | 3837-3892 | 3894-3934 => 5.5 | 11.5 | 13.8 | 12.7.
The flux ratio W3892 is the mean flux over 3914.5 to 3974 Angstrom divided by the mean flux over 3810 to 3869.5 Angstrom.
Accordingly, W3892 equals 1.46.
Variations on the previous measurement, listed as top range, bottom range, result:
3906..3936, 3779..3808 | 1.33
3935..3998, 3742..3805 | 1.70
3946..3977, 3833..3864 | 1.59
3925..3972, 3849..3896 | 1.70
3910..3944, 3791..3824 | 1.38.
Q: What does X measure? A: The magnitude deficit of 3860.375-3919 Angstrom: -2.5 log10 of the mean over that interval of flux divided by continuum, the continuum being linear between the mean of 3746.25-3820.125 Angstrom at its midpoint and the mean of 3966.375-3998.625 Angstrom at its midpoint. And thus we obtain 0.331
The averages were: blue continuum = 11.3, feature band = 11.2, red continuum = 18.6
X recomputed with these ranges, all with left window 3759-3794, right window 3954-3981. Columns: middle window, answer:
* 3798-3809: 0.19 mag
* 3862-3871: 0.26 mag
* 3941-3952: 0.04 mag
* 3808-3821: 0.18 mag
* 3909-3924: 0.11 mag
